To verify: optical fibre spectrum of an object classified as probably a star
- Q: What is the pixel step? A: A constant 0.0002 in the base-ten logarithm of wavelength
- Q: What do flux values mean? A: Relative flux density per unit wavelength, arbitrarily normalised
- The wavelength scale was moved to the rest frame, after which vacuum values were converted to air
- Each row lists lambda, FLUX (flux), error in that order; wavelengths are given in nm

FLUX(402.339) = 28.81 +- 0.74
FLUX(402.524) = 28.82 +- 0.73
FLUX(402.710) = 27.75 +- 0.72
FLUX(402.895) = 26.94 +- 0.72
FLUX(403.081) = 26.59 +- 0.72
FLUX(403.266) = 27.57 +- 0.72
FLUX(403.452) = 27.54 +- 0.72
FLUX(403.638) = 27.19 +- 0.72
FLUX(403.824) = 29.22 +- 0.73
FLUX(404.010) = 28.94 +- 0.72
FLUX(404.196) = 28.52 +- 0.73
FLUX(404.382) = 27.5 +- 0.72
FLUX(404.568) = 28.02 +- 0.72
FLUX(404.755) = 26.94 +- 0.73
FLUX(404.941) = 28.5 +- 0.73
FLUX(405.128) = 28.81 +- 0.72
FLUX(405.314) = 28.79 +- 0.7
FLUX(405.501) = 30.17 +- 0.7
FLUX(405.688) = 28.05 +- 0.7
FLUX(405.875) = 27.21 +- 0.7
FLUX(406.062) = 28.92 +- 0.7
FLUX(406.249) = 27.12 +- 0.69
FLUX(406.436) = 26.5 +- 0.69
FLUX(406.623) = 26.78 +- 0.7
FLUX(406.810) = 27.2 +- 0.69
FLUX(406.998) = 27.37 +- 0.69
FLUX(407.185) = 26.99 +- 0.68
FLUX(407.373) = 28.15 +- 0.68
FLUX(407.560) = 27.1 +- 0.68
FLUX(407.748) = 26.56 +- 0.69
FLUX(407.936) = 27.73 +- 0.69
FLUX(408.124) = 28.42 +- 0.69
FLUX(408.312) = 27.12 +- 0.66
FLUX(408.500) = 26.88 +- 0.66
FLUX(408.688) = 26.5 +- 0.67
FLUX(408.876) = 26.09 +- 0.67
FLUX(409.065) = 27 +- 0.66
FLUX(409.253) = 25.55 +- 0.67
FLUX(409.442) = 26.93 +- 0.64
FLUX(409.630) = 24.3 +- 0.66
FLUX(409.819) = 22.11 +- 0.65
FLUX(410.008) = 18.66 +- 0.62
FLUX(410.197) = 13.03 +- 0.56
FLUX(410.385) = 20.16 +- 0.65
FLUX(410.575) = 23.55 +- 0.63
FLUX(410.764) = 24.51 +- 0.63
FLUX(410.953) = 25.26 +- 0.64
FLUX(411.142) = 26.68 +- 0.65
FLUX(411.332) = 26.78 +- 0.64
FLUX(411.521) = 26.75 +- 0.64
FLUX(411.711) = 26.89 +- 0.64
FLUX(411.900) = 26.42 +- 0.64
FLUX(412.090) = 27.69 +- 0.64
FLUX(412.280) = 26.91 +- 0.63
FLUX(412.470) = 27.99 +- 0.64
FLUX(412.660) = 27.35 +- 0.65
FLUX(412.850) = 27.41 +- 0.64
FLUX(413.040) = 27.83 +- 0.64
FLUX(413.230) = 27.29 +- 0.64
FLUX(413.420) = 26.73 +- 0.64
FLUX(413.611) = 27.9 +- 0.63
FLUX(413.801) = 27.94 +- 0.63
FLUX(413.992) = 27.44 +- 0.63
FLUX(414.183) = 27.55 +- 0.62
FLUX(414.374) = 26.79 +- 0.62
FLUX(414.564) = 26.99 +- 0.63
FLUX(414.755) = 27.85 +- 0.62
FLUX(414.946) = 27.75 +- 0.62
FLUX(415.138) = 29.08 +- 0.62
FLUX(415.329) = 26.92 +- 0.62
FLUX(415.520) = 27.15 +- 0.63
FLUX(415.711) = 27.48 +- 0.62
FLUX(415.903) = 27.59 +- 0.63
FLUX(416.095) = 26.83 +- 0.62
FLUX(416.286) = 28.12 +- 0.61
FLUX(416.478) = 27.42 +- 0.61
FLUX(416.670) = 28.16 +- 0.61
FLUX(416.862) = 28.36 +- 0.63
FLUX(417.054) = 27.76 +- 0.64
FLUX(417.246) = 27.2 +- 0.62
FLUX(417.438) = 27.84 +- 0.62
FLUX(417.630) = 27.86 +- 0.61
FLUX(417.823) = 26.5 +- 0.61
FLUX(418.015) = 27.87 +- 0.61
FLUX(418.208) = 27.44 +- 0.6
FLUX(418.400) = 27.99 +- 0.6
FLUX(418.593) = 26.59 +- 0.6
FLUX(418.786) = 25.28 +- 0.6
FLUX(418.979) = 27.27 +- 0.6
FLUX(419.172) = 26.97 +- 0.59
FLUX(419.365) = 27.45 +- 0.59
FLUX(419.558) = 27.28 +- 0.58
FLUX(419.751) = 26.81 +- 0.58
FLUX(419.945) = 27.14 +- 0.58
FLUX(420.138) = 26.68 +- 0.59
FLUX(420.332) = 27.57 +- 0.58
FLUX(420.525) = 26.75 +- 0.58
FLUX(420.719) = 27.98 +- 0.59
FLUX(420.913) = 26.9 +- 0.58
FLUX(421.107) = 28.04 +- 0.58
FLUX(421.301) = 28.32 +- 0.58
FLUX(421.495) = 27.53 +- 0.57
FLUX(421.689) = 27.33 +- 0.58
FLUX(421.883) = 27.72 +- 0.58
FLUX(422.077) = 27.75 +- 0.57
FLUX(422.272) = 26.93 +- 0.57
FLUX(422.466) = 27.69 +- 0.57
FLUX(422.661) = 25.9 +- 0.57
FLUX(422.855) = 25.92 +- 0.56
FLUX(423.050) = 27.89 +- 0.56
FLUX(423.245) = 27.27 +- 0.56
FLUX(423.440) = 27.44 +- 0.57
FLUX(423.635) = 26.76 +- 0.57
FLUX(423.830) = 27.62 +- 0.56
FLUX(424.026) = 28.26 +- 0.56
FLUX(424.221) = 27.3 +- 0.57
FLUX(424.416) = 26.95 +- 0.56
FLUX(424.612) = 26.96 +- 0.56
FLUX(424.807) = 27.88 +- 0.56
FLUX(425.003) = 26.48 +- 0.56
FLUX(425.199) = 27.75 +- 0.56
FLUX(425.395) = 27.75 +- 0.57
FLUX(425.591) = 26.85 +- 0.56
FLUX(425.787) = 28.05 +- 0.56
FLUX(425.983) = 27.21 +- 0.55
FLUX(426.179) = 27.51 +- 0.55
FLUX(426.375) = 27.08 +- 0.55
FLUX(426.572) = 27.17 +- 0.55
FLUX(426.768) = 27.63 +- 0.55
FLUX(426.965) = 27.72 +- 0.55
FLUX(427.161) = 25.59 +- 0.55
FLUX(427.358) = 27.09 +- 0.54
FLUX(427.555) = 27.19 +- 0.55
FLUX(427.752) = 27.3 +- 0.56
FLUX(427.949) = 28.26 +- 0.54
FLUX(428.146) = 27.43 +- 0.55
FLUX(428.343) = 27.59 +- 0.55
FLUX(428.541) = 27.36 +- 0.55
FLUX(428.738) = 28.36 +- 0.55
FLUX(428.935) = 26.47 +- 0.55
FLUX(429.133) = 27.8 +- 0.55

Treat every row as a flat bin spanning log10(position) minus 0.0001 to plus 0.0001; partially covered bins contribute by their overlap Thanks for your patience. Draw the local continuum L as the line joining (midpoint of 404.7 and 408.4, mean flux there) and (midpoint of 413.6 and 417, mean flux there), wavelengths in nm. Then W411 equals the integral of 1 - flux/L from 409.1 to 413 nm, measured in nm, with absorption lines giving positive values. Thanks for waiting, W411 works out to 0.40 nm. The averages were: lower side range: 27.7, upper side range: 27.6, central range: 24.8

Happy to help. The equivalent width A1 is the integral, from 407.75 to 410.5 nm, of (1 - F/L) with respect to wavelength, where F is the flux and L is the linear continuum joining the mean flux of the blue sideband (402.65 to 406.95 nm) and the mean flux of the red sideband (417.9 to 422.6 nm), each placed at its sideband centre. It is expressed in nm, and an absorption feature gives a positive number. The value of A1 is 0.33 nm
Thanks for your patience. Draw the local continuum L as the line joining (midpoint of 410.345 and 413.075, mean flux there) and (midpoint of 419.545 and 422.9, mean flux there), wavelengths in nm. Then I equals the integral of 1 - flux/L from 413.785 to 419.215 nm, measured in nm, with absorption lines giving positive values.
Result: -0.14 nm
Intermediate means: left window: 26.2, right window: 27.3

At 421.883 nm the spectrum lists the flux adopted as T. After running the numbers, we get 27.72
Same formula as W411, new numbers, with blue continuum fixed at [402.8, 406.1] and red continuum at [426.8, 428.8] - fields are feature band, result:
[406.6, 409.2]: 0.08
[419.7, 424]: 0.04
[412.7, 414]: 0.01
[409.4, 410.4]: 0.26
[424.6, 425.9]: 0.00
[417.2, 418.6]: 0.01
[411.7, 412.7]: 0.02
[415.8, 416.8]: 0.00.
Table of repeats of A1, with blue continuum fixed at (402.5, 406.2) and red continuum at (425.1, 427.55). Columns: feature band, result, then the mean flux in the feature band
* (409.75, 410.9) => 0.30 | 20.5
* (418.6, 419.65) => 0.03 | 26.8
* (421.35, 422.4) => 0.00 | 27.5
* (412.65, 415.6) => 0.02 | 27.5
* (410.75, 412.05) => 0.07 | 26.4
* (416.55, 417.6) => -0.01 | 27.9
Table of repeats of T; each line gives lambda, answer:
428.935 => 26.47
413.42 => 26.73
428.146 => 27.43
